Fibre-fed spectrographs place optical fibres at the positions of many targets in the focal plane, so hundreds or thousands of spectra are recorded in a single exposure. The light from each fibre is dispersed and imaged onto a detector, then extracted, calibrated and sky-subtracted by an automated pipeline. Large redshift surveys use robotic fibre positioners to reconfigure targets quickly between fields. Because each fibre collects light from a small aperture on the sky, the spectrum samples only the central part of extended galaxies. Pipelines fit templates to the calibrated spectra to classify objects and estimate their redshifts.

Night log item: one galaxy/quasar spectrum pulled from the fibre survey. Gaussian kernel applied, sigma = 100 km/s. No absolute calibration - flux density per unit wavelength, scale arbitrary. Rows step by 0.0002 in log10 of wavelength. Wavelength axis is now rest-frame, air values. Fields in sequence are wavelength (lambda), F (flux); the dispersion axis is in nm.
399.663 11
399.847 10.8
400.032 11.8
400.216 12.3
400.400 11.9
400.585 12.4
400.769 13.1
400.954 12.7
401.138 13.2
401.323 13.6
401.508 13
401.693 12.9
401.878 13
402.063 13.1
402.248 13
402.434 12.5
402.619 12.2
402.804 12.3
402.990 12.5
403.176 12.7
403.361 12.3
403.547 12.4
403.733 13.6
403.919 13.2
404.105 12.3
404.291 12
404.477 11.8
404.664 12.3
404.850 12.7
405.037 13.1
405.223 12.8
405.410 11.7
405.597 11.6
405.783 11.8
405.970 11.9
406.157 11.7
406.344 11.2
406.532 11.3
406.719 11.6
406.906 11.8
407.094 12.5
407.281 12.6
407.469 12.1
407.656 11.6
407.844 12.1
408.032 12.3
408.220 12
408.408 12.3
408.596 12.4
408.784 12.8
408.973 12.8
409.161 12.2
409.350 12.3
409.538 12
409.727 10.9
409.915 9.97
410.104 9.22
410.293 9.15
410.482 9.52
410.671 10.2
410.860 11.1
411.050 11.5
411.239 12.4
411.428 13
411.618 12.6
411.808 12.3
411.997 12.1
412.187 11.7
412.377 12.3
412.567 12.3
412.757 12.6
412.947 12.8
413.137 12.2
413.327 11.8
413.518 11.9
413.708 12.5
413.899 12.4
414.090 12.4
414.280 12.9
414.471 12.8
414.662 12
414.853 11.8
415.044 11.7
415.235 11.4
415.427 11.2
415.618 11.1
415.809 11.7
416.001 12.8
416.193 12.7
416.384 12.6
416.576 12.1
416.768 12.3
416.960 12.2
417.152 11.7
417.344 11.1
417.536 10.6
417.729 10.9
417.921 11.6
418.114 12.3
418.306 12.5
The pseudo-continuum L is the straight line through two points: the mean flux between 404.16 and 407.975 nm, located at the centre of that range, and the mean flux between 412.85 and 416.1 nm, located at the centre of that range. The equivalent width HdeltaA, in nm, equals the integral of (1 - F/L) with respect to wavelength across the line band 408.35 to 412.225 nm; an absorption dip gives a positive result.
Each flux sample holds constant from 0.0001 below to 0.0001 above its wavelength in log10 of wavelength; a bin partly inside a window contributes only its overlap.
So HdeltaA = 0.16 nm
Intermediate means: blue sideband 12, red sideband 12.1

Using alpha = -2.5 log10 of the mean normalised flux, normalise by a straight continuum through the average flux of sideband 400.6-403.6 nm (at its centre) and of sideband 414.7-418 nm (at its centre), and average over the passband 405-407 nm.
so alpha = 0.06 mag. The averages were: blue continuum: 12.8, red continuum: 11.7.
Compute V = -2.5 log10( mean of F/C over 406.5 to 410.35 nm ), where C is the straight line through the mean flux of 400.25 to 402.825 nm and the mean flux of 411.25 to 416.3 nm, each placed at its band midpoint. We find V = 0.064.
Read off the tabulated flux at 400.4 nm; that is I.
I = 11.9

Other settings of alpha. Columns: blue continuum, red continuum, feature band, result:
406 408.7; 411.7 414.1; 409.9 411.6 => 0.128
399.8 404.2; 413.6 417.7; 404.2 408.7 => 0.033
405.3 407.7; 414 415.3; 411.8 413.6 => -0.011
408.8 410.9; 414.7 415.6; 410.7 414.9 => -0.090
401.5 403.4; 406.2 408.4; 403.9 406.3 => 0.009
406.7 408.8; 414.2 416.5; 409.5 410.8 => 0.201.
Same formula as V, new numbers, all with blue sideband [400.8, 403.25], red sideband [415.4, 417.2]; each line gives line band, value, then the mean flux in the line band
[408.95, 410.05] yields 0.08 mag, 11.5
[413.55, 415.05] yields -0.01 mag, 12.3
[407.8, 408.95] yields 0.01 mag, 12.4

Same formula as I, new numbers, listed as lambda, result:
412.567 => 12.3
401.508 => 13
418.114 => 12.3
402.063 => 13.1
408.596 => 12.4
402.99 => 12.5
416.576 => 12.1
